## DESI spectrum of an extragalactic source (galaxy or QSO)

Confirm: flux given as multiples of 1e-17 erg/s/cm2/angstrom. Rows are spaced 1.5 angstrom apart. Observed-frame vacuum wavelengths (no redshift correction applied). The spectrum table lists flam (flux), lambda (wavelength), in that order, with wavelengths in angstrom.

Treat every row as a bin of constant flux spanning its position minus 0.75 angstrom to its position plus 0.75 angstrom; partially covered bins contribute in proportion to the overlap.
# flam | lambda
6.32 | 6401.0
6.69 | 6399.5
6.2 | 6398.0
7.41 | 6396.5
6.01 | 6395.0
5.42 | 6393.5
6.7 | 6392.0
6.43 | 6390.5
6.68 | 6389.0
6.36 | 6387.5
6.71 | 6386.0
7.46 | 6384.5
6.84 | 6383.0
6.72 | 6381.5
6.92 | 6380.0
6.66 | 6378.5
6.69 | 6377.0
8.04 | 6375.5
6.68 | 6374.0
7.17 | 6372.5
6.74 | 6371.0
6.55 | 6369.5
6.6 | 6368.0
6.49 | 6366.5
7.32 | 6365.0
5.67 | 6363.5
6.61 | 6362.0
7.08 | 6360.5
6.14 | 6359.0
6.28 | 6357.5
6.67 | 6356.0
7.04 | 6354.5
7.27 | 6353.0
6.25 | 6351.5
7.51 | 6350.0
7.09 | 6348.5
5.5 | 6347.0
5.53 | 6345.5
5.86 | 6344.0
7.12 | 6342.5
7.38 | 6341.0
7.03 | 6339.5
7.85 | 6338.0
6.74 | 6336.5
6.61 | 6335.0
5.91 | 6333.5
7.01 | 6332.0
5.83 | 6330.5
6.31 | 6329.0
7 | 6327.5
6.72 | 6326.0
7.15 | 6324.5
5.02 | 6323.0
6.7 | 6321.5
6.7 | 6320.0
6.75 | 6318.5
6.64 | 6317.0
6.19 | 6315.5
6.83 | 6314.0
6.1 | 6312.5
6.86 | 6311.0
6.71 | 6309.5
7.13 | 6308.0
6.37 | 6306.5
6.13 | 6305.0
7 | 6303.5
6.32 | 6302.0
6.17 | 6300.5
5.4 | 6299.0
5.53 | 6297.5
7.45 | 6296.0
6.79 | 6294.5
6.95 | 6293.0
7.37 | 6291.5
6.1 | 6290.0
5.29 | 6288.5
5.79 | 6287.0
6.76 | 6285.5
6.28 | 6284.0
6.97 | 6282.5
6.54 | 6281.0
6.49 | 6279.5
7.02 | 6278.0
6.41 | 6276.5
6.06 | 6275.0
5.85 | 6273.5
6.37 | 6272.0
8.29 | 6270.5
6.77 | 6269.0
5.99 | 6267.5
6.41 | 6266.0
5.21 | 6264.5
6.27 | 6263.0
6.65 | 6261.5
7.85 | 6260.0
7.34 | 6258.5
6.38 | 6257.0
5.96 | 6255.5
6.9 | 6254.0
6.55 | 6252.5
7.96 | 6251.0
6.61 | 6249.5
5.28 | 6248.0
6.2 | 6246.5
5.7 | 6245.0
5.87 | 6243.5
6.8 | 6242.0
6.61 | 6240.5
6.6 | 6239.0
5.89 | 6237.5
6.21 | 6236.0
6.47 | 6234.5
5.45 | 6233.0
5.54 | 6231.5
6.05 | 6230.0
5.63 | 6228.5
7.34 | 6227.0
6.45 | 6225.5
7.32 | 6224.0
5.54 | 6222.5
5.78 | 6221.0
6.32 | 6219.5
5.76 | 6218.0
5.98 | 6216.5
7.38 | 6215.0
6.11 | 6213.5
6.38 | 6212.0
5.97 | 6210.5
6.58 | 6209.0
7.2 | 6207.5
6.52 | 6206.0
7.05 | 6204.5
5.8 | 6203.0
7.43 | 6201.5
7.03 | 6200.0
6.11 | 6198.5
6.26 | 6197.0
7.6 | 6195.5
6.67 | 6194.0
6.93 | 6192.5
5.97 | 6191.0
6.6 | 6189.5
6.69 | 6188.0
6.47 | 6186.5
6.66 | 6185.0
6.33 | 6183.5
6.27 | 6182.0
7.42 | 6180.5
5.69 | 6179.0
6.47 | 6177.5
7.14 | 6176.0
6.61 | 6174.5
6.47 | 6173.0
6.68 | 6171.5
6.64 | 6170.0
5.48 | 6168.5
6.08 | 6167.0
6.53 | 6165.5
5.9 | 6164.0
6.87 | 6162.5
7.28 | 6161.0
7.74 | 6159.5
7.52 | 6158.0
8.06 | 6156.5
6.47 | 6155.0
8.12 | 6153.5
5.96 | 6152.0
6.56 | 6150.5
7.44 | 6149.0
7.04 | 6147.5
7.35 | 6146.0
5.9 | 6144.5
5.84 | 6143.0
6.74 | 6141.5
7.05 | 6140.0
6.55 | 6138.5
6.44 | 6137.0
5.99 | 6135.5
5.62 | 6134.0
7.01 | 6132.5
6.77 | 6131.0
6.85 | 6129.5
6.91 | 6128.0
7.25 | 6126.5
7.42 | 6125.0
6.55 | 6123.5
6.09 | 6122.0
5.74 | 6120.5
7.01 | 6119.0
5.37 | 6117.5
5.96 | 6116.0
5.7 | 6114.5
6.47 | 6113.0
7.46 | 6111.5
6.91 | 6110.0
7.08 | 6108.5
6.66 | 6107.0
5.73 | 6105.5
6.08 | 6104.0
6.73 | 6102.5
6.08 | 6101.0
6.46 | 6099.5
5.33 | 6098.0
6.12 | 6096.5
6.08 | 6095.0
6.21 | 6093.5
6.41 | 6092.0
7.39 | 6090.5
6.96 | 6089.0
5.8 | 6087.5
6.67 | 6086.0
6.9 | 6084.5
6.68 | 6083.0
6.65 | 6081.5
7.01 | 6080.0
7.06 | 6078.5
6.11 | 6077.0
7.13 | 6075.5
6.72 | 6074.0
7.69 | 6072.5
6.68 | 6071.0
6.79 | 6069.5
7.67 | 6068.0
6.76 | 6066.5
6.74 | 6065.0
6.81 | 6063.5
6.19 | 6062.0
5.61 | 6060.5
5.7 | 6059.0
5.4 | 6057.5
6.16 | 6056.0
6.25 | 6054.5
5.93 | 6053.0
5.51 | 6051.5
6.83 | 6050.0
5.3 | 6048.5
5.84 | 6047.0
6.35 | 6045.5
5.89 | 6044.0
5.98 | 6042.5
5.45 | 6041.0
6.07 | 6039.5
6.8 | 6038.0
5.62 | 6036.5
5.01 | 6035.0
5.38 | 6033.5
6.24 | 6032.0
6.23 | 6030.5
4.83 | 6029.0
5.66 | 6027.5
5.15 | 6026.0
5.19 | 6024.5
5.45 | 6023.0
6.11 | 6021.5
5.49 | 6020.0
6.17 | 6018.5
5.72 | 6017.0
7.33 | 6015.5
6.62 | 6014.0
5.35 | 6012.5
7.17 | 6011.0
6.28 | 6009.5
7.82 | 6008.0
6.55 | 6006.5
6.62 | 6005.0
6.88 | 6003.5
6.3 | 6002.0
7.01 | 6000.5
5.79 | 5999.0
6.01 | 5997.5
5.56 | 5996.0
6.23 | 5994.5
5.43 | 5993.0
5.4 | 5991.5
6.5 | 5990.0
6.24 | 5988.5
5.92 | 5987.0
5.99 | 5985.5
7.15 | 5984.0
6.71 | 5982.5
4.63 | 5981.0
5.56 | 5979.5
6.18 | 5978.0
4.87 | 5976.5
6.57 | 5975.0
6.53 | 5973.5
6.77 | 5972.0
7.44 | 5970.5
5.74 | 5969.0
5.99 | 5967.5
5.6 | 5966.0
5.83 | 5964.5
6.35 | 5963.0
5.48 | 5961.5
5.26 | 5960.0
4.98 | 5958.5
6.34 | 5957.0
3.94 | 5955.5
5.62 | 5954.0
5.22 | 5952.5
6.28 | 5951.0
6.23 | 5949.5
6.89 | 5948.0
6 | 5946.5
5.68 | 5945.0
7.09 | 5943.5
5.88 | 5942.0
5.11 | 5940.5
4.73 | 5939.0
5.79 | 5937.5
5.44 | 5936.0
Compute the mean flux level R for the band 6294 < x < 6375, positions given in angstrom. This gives 6.59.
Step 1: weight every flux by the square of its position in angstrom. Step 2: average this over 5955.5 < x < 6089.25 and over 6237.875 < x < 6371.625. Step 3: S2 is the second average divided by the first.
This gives 1.16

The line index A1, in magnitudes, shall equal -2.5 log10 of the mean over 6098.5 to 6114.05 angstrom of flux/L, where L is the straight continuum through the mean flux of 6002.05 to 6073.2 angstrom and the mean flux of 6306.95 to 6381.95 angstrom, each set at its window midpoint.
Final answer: -0.04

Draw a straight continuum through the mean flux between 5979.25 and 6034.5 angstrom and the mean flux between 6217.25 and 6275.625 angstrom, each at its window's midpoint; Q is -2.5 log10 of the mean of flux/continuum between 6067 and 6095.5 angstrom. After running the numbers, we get -0.10 mag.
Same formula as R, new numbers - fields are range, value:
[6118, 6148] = 6.59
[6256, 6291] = 6.48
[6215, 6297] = 6.42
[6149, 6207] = 6.7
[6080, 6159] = 6.59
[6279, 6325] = 6.46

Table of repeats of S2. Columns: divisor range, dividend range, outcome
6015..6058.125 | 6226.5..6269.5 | 1.17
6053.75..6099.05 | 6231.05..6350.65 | 1.07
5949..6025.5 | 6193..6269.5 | 1.15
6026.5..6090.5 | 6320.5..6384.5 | 1.17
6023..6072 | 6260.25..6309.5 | 1.16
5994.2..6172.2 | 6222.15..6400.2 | 1.10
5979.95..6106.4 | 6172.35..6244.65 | 1.09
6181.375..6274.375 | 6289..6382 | 1.06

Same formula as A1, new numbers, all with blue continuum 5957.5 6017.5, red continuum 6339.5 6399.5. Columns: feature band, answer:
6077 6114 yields -0.04 mag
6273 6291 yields 0.04 mag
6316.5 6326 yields 0.02 mag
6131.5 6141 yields -0.02 mag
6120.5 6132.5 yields -0.07 mag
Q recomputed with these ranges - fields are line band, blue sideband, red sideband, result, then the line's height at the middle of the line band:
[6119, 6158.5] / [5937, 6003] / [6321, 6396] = -0.083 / 6.24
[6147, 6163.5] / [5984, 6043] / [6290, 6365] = -0.142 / 6.29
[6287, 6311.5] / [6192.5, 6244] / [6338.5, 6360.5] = 0.018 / 6.56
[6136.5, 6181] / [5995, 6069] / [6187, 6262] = -0.065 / 6.34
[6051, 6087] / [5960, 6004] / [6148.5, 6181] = -0.022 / 6.4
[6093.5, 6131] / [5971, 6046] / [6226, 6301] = -0.038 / 6.2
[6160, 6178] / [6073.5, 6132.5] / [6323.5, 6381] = 0.008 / 6.58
